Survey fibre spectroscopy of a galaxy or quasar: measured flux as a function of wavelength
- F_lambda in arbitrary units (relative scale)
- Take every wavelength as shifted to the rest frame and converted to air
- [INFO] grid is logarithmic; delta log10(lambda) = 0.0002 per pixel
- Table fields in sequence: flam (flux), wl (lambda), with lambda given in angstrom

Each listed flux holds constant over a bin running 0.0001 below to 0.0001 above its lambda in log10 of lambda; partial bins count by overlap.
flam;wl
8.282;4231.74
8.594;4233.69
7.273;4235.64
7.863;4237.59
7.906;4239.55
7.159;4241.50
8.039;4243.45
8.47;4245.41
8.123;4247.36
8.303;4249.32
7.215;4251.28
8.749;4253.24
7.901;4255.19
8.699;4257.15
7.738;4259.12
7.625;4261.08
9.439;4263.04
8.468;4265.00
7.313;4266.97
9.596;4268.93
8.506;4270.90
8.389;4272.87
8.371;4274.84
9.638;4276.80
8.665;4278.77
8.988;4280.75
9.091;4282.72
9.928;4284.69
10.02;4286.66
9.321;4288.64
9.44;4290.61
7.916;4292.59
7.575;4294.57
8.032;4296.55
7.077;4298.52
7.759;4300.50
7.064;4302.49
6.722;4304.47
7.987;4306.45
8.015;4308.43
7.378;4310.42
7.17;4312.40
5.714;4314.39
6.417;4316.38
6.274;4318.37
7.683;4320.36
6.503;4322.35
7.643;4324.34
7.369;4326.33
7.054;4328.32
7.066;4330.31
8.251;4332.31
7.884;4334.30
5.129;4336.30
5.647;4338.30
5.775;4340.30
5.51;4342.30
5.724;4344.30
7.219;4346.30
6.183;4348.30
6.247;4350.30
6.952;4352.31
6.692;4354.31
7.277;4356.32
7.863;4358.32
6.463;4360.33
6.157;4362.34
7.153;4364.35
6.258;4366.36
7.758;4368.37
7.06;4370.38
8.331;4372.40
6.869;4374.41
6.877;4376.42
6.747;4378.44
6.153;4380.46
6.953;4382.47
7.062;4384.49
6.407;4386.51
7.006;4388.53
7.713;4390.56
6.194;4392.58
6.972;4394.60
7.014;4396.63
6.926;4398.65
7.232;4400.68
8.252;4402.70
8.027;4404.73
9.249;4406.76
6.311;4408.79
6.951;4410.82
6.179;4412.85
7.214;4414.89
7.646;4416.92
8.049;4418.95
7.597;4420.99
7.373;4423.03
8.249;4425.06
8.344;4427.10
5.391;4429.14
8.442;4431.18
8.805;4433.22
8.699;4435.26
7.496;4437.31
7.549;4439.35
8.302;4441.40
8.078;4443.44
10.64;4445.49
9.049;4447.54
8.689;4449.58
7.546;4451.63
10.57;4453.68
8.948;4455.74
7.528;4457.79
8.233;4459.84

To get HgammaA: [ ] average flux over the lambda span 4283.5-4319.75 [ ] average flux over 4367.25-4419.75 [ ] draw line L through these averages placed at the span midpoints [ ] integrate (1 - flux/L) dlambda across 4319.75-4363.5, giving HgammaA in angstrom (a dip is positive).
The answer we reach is 4.6 angstrom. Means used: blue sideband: 7.77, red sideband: 7.19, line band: 6.73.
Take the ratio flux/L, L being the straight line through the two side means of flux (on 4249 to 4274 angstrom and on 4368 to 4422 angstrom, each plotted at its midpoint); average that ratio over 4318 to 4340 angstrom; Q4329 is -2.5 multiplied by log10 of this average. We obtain 0.12 mag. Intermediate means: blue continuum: 8.3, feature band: 6.94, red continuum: 7.21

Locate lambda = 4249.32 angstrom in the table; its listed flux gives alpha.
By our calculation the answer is 8.303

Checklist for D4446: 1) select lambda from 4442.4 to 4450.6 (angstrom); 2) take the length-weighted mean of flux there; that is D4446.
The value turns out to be 9.12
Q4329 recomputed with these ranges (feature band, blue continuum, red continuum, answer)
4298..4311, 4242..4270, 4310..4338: -0.02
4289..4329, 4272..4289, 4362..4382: 0.15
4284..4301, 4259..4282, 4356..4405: -0.03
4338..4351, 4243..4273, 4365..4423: 0.24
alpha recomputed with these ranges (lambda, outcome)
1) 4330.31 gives 7.066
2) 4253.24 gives 8.749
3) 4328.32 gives 7.054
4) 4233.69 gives 8.594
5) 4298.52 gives 7.077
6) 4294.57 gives 7.575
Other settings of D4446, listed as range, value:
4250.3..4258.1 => 8.15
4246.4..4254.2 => 8.09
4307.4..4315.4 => 7.07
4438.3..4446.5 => 8.64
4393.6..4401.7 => 7.04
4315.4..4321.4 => 6.79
